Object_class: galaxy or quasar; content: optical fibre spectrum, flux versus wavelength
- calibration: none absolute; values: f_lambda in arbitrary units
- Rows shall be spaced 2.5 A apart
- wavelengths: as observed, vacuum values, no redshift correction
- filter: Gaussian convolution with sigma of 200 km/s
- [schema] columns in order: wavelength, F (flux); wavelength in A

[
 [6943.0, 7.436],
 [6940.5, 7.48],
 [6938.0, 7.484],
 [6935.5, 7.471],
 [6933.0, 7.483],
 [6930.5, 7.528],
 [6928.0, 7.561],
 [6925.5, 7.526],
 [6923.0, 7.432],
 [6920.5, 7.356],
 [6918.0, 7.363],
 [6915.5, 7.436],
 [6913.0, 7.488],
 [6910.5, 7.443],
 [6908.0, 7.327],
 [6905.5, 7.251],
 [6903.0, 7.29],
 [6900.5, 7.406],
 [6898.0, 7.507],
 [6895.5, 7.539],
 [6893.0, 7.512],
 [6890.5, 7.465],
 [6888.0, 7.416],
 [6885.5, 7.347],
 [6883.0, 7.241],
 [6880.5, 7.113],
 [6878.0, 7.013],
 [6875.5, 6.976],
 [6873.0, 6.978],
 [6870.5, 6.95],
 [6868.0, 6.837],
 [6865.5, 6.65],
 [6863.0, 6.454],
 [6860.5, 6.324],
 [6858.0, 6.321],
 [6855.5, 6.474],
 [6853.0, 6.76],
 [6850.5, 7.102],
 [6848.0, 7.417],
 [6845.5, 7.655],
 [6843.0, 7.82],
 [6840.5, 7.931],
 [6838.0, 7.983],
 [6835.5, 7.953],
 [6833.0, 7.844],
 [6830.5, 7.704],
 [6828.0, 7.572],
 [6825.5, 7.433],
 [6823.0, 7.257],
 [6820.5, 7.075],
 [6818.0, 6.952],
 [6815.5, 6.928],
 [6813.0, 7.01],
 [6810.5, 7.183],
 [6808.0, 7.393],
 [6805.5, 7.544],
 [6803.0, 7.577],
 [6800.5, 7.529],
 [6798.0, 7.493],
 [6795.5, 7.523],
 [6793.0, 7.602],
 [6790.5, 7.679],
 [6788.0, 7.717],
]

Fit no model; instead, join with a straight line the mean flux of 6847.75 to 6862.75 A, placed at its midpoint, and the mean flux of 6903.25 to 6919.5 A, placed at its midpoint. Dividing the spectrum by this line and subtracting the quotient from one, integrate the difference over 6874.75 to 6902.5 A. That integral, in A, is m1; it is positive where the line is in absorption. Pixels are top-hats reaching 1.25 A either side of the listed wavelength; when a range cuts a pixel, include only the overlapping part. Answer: -0.9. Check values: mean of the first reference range 6.67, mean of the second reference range 7.38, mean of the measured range 7.33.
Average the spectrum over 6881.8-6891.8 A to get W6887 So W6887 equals 7.37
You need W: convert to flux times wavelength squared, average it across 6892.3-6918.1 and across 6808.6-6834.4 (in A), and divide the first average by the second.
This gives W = 1.0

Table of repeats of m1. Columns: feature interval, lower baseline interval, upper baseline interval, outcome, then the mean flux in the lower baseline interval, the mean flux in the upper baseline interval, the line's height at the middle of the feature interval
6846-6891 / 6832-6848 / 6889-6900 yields 4.20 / 7.83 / 7.5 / 7.66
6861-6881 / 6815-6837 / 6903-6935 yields 1.59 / 7.44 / 7.43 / 7.43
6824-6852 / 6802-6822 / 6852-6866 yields -3.53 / 7.2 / 6.48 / 6.81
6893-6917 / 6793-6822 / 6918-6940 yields 0.08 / 7.3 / 7.47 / 7.44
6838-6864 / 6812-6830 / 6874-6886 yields 0.30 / 7.2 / 7.12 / 7.16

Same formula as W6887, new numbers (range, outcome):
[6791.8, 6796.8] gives 7.56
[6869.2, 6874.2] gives 6.96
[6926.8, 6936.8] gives 7.51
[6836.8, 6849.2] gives 7.76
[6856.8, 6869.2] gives 6.52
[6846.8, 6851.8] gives 7.25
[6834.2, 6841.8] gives 7.95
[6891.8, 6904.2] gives 7.45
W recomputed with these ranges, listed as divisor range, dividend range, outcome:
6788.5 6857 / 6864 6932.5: 1.00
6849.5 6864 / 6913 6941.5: 1.16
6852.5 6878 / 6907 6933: 1.13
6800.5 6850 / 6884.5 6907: 1.01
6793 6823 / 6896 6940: 1.05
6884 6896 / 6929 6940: 1.02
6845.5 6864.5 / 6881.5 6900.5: 1.11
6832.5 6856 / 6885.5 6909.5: 1.00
